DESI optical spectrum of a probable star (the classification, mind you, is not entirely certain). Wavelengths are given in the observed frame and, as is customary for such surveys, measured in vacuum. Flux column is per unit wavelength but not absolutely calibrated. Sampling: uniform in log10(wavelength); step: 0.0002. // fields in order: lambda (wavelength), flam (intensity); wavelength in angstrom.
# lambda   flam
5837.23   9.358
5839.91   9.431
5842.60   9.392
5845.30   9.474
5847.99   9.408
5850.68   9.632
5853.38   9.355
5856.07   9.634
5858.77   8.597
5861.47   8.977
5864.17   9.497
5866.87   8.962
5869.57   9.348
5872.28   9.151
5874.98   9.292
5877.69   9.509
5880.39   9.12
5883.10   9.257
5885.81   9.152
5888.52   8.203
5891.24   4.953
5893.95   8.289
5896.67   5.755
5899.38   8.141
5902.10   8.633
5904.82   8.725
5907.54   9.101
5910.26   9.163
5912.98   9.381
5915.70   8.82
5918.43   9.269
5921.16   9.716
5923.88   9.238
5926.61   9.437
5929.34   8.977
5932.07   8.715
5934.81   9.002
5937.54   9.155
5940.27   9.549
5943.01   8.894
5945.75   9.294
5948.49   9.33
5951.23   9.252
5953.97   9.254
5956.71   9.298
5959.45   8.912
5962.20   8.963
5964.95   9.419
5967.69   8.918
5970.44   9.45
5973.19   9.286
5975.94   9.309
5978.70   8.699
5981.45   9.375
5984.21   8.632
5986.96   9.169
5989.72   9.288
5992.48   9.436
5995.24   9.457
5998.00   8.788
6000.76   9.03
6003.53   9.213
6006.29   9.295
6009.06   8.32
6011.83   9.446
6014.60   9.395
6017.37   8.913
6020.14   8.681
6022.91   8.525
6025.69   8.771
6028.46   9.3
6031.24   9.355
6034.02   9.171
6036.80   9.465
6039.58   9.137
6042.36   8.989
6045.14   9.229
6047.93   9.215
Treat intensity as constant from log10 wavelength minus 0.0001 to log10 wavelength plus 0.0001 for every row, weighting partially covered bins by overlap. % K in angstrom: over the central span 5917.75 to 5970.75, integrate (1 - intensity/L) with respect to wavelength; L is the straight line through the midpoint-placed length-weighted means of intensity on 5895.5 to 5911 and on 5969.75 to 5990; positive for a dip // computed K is -2.9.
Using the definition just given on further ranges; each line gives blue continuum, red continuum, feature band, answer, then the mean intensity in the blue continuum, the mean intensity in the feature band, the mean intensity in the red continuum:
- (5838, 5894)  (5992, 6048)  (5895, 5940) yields 1.0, 9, 8.84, 9.09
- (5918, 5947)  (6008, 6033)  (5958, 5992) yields -0.1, 9.2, 9.13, 8.98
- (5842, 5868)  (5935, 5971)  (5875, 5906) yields 3.5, 9.29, 8.2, 9.2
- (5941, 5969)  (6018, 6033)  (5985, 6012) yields -0.3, 9.16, 9.12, 8.93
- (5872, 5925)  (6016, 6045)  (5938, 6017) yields -2.6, 8.63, 9.16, 9.04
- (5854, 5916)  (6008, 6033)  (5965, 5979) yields -0.5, 8.69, 9.19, 8.98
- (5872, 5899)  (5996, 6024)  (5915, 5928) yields -1.3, 8.23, 9.32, 8.98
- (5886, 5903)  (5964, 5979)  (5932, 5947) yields -1.2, 7.42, 9.13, 9.21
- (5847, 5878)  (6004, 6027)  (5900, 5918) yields 0.4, 9.27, 8.95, 8.93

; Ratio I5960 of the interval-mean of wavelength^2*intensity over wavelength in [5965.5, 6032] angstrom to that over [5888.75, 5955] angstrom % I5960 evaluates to 1.07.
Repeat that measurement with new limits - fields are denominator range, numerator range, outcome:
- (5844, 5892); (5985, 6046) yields 1.06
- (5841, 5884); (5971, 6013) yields 1.03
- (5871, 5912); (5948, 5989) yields 1.11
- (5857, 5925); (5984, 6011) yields 1.08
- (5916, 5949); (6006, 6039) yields 1.01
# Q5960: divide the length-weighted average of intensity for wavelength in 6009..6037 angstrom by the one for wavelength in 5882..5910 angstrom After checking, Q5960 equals 1.12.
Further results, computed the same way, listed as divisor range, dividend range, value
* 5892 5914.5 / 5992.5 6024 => 1.09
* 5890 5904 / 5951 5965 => 1.27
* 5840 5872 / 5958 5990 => 0.98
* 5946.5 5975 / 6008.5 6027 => 0.96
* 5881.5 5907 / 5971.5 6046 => 1.14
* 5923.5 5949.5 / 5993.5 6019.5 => 0.99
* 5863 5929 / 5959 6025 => 1.04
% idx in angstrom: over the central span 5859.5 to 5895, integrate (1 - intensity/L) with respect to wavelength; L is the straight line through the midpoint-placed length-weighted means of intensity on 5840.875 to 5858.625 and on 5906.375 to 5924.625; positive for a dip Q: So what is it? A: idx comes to 2.3 angstrom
